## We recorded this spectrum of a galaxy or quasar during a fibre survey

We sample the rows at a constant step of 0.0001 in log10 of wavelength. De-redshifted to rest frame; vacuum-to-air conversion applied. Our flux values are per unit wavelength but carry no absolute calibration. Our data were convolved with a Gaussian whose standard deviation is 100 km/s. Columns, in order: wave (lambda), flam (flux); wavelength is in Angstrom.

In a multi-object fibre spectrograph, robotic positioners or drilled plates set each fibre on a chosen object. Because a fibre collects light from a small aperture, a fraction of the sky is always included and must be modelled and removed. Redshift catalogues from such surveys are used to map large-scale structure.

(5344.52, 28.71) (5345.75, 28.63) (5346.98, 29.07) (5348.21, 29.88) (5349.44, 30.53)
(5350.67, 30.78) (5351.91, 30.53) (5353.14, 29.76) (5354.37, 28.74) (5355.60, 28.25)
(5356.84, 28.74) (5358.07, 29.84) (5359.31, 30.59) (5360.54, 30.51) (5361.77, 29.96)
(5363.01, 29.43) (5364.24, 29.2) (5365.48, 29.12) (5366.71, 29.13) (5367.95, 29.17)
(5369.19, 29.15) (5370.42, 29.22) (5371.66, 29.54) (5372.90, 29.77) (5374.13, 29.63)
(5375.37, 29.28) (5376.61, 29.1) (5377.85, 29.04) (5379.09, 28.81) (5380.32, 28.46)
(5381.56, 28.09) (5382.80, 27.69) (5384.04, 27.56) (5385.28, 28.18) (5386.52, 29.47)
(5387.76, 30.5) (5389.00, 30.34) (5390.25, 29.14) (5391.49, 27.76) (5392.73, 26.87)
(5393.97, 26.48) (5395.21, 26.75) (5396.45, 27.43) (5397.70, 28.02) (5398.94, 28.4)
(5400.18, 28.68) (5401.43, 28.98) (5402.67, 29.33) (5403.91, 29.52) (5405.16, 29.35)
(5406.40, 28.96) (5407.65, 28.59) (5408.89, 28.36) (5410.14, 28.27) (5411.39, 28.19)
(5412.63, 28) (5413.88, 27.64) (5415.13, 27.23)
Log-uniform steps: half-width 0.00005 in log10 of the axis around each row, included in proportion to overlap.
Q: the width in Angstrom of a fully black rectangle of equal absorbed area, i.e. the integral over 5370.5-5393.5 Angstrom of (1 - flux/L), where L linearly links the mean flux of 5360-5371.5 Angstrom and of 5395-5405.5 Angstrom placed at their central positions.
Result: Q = 0.1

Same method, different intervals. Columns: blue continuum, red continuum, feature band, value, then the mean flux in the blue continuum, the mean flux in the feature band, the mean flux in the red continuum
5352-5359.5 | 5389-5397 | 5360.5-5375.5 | -0.35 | 29.3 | 29.4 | 27.6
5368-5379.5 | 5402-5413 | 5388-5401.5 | 0.39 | 29.3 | 28.1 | 28.8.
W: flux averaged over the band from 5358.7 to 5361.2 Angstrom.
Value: 30.6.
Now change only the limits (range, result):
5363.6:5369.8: 29.1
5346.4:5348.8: 29.5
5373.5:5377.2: 29.4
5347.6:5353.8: 30.3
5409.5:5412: 28.1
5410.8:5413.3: 28.1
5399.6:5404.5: 29.1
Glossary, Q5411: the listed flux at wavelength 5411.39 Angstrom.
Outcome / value 28.19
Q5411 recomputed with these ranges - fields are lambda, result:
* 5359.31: 30.59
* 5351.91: 30.53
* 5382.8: 27.69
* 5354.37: 28.74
